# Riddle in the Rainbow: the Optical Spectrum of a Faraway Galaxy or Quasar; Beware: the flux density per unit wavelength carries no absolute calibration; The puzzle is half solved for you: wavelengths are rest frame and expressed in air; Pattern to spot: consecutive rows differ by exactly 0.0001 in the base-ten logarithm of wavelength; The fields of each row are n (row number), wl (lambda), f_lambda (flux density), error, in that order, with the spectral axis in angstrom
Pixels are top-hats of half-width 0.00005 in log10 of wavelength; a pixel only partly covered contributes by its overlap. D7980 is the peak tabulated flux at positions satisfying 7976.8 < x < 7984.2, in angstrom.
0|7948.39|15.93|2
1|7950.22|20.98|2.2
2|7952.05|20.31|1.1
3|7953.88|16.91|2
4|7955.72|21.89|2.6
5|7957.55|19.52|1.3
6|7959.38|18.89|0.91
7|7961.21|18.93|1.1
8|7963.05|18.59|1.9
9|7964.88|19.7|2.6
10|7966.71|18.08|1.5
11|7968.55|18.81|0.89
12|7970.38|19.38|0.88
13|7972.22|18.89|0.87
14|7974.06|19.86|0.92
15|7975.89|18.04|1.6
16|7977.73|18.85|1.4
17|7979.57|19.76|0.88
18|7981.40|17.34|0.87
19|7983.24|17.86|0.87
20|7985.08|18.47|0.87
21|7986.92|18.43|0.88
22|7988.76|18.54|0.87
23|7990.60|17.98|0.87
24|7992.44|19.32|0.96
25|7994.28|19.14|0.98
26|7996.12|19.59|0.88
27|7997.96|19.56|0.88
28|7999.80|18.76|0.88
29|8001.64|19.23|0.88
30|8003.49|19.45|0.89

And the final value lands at 19.76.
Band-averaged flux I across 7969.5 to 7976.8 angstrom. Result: 19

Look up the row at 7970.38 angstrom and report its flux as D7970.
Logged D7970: 19.38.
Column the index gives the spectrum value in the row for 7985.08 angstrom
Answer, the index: 18.47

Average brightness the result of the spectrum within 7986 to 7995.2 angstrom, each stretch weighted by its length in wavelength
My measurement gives 18.7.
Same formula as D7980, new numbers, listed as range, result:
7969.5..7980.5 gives 19.86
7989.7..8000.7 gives 19.59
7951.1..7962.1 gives 21.89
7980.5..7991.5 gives 18.54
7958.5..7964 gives 18.93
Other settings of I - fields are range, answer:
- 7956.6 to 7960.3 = 19.3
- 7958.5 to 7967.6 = 18.8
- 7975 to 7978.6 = 18.4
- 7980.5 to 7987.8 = 18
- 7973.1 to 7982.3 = 18.8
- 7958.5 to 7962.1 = 18.9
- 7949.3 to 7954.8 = 19.4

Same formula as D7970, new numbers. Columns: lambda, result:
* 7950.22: 20.98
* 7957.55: 19.52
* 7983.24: 17.86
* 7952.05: 20.31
